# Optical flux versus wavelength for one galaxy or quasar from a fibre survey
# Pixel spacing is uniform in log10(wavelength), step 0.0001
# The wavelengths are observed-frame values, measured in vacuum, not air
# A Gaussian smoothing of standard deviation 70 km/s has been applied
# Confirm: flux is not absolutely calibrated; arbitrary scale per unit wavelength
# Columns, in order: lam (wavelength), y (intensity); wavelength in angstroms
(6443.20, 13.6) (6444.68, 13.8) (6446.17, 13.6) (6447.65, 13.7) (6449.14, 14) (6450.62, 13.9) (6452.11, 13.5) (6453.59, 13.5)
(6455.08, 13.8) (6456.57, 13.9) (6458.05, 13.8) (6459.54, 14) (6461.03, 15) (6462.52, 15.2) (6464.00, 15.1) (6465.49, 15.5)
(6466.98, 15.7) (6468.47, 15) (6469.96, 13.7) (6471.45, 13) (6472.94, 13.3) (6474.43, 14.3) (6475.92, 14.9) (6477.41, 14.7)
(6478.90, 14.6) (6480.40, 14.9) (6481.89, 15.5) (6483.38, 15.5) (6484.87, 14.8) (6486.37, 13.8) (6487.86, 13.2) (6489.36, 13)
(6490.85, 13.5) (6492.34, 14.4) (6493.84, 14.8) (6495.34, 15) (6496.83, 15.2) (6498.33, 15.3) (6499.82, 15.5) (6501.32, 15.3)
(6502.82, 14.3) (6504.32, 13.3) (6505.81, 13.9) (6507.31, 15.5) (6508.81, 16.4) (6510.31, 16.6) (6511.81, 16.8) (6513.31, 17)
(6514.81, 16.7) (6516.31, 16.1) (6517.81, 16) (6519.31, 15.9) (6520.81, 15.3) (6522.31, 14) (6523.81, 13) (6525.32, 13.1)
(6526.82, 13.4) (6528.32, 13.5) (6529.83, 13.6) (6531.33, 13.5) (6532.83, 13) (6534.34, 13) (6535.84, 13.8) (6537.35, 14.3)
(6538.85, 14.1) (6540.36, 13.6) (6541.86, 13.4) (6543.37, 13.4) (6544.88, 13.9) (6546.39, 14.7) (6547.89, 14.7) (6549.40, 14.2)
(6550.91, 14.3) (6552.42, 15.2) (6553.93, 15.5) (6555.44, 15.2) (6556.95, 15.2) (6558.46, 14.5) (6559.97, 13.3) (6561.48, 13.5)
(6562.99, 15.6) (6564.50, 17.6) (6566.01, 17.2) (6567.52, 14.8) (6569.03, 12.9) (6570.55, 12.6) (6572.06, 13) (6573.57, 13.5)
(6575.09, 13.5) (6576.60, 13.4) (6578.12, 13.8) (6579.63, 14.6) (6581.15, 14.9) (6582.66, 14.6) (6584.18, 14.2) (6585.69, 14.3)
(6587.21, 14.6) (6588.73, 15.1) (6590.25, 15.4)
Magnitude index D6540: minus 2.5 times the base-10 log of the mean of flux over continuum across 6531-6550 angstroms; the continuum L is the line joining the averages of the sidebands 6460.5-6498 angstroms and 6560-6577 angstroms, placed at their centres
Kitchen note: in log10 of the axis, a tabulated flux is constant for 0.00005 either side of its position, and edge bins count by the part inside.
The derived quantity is 0.043 mag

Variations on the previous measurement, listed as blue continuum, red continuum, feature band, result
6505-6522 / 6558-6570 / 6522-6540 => 0.155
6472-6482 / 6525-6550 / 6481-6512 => -0.041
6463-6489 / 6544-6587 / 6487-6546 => 0.000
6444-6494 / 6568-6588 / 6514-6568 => -0.040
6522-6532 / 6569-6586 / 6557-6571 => -0.080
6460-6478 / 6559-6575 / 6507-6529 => -0.058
